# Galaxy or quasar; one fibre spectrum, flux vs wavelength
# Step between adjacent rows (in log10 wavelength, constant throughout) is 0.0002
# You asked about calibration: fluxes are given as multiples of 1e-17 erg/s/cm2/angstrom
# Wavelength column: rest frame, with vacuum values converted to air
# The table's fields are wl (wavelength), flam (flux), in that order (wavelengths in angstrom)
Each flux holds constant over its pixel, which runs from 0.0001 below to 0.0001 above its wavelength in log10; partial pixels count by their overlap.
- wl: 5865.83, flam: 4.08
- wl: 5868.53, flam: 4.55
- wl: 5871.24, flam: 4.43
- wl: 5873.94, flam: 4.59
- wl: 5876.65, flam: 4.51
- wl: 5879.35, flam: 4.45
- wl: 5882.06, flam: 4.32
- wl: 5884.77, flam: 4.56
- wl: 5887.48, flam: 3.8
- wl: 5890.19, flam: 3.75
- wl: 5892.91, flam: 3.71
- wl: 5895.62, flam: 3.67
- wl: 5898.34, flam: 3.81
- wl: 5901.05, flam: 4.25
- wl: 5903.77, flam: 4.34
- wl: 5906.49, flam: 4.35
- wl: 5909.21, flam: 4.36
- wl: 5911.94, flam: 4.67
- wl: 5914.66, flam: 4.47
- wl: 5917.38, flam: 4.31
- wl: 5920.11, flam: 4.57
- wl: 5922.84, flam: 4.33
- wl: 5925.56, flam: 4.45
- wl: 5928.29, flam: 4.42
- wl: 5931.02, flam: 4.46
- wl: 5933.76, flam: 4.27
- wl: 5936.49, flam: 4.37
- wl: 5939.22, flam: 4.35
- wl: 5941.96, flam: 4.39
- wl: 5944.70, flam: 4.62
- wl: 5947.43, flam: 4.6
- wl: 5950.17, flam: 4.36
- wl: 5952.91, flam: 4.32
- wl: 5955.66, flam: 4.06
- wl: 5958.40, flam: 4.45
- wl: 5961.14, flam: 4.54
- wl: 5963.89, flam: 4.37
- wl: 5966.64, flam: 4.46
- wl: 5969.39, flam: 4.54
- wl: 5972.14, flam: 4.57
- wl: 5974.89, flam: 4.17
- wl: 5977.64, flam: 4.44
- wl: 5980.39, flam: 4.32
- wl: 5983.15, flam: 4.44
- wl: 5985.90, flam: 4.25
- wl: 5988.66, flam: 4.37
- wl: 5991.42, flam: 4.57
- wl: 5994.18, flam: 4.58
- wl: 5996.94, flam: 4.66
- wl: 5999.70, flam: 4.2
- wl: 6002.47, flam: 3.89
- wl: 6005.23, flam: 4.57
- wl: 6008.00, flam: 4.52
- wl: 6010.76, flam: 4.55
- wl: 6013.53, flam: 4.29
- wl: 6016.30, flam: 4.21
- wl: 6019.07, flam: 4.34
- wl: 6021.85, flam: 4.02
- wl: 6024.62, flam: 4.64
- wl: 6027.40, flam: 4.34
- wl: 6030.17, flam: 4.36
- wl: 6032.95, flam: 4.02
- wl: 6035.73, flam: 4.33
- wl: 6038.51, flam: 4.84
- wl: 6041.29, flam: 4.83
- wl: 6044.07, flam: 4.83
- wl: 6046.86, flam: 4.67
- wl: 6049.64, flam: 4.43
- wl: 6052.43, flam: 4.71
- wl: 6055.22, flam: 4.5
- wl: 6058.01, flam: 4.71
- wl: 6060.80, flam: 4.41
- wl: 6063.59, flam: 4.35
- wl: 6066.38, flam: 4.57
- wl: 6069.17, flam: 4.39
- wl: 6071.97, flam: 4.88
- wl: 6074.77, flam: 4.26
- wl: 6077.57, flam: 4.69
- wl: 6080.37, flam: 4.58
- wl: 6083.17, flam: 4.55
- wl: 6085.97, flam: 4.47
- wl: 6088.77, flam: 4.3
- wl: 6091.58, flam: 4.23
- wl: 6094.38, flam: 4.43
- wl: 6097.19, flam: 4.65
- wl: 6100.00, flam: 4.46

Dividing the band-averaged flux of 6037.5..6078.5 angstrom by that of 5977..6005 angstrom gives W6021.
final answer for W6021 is 1.05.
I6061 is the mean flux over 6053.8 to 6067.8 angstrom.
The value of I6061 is 4.51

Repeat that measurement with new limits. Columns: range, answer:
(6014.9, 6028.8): 4.31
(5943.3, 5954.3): 4.47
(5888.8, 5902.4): 3.84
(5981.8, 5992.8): 4.41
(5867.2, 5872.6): 4.49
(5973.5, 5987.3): 4.33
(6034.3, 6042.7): 4.67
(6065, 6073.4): 4.61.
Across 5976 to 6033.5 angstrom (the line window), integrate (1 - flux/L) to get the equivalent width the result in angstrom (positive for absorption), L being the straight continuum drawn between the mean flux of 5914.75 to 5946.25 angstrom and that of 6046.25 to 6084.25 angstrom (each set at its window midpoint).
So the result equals 1.59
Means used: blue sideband 4.42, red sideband 4.55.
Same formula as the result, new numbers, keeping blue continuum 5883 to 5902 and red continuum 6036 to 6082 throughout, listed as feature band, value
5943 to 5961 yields -1.0 angstrom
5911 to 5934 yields -2.2 angstrom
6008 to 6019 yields 0.1 angstrom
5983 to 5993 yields -0.2 angstrom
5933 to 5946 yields -0.9 angstrom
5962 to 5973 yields -0.6 angstrom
